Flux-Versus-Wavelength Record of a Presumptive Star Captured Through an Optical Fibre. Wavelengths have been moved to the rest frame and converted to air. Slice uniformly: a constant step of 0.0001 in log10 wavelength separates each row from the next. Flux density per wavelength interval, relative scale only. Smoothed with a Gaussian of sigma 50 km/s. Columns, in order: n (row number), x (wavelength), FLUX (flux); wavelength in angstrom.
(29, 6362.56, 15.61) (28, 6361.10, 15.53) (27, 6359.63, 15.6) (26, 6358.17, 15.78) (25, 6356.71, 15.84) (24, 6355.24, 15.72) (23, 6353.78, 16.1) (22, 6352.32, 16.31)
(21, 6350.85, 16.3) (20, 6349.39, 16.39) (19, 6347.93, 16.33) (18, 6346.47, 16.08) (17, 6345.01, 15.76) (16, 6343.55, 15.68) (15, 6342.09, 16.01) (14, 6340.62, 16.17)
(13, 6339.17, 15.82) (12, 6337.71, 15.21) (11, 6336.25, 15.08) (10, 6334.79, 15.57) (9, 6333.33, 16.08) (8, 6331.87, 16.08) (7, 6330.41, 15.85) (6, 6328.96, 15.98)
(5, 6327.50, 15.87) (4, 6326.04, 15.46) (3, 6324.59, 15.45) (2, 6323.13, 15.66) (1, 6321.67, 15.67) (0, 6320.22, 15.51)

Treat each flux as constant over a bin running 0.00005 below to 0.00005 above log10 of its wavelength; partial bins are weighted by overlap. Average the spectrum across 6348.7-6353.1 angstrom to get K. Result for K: 16.3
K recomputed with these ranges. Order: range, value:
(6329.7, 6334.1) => 16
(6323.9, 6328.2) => 15.6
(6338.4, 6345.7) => 15.9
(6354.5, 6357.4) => 15.8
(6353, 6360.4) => 15.8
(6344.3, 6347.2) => 15.9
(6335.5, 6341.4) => 15.6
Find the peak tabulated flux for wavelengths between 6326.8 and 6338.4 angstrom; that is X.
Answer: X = 16.08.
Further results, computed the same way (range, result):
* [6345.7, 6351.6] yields 16.39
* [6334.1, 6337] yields 15.57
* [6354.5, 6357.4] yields 15.84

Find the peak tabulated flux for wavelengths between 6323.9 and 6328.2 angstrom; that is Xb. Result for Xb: 15.87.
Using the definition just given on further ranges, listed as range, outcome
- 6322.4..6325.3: 15.66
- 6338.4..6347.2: 16.17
